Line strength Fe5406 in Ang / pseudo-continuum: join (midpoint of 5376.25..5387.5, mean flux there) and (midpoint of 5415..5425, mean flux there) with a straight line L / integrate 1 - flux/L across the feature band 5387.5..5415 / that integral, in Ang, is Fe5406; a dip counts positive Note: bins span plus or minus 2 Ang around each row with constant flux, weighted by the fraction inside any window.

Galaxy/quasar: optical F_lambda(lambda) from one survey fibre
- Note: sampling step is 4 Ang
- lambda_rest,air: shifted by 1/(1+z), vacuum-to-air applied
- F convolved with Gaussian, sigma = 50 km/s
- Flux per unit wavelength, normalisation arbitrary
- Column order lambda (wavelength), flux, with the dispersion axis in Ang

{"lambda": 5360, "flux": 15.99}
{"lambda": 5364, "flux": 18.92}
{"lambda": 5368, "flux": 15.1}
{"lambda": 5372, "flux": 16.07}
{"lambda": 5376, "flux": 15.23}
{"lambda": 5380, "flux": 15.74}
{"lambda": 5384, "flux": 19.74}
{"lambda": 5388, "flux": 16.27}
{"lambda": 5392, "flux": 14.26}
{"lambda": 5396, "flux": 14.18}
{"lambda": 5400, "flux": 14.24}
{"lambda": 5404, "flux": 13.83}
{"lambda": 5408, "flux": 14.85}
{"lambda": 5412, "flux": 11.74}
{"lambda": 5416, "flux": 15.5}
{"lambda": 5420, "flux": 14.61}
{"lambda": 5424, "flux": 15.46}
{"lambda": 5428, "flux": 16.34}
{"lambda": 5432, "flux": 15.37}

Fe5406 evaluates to 3.4 Ang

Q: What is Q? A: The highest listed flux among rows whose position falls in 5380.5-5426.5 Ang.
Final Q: 19.74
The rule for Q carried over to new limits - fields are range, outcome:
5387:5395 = 16.27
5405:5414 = 14.85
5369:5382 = 16.07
